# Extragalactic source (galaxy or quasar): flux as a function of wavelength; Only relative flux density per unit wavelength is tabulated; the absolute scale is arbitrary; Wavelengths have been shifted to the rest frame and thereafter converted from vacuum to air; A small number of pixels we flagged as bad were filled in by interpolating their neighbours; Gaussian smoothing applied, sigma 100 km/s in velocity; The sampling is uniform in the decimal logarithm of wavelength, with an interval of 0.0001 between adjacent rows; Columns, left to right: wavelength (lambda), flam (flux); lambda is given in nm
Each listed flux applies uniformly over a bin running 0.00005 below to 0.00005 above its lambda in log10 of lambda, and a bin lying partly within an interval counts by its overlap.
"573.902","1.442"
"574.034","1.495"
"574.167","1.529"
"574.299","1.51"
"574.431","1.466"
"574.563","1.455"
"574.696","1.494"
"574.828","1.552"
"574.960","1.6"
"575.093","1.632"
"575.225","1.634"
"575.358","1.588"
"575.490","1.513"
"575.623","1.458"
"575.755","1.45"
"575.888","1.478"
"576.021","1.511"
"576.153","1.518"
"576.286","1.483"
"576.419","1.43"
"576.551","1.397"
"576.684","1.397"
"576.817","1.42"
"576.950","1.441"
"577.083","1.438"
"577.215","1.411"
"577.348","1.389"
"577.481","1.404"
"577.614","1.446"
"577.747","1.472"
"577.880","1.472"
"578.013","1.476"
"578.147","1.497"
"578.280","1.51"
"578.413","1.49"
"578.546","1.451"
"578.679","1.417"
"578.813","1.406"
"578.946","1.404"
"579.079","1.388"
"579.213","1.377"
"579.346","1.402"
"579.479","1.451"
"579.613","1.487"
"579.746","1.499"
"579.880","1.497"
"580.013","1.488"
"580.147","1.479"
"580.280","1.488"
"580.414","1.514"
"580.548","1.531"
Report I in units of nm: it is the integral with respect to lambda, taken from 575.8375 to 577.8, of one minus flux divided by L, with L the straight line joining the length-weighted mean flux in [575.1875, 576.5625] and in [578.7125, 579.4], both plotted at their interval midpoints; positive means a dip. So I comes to 0.03 nm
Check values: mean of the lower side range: 1.5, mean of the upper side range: 1.4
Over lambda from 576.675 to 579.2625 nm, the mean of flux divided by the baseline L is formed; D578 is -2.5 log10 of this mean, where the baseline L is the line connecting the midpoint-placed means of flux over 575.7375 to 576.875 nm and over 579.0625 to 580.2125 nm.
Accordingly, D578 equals 0.01 mag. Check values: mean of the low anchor 1.45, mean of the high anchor 1.45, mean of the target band 1.44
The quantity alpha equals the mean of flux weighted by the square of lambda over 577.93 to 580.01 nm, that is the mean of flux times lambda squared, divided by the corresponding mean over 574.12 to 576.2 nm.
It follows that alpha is 0.96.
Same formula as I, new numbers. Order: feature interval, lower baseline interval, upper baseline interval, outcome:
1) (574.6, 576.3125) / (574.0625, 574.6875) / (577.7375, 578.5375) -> -0.050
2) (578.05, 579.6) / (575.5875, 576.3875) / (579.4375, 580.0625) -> 0.048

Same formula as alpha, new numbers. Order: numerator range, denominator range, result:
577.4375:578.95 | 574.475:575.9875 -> 0.96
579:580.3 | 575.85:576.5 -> 0.99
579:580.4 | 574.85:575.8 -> 0.95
